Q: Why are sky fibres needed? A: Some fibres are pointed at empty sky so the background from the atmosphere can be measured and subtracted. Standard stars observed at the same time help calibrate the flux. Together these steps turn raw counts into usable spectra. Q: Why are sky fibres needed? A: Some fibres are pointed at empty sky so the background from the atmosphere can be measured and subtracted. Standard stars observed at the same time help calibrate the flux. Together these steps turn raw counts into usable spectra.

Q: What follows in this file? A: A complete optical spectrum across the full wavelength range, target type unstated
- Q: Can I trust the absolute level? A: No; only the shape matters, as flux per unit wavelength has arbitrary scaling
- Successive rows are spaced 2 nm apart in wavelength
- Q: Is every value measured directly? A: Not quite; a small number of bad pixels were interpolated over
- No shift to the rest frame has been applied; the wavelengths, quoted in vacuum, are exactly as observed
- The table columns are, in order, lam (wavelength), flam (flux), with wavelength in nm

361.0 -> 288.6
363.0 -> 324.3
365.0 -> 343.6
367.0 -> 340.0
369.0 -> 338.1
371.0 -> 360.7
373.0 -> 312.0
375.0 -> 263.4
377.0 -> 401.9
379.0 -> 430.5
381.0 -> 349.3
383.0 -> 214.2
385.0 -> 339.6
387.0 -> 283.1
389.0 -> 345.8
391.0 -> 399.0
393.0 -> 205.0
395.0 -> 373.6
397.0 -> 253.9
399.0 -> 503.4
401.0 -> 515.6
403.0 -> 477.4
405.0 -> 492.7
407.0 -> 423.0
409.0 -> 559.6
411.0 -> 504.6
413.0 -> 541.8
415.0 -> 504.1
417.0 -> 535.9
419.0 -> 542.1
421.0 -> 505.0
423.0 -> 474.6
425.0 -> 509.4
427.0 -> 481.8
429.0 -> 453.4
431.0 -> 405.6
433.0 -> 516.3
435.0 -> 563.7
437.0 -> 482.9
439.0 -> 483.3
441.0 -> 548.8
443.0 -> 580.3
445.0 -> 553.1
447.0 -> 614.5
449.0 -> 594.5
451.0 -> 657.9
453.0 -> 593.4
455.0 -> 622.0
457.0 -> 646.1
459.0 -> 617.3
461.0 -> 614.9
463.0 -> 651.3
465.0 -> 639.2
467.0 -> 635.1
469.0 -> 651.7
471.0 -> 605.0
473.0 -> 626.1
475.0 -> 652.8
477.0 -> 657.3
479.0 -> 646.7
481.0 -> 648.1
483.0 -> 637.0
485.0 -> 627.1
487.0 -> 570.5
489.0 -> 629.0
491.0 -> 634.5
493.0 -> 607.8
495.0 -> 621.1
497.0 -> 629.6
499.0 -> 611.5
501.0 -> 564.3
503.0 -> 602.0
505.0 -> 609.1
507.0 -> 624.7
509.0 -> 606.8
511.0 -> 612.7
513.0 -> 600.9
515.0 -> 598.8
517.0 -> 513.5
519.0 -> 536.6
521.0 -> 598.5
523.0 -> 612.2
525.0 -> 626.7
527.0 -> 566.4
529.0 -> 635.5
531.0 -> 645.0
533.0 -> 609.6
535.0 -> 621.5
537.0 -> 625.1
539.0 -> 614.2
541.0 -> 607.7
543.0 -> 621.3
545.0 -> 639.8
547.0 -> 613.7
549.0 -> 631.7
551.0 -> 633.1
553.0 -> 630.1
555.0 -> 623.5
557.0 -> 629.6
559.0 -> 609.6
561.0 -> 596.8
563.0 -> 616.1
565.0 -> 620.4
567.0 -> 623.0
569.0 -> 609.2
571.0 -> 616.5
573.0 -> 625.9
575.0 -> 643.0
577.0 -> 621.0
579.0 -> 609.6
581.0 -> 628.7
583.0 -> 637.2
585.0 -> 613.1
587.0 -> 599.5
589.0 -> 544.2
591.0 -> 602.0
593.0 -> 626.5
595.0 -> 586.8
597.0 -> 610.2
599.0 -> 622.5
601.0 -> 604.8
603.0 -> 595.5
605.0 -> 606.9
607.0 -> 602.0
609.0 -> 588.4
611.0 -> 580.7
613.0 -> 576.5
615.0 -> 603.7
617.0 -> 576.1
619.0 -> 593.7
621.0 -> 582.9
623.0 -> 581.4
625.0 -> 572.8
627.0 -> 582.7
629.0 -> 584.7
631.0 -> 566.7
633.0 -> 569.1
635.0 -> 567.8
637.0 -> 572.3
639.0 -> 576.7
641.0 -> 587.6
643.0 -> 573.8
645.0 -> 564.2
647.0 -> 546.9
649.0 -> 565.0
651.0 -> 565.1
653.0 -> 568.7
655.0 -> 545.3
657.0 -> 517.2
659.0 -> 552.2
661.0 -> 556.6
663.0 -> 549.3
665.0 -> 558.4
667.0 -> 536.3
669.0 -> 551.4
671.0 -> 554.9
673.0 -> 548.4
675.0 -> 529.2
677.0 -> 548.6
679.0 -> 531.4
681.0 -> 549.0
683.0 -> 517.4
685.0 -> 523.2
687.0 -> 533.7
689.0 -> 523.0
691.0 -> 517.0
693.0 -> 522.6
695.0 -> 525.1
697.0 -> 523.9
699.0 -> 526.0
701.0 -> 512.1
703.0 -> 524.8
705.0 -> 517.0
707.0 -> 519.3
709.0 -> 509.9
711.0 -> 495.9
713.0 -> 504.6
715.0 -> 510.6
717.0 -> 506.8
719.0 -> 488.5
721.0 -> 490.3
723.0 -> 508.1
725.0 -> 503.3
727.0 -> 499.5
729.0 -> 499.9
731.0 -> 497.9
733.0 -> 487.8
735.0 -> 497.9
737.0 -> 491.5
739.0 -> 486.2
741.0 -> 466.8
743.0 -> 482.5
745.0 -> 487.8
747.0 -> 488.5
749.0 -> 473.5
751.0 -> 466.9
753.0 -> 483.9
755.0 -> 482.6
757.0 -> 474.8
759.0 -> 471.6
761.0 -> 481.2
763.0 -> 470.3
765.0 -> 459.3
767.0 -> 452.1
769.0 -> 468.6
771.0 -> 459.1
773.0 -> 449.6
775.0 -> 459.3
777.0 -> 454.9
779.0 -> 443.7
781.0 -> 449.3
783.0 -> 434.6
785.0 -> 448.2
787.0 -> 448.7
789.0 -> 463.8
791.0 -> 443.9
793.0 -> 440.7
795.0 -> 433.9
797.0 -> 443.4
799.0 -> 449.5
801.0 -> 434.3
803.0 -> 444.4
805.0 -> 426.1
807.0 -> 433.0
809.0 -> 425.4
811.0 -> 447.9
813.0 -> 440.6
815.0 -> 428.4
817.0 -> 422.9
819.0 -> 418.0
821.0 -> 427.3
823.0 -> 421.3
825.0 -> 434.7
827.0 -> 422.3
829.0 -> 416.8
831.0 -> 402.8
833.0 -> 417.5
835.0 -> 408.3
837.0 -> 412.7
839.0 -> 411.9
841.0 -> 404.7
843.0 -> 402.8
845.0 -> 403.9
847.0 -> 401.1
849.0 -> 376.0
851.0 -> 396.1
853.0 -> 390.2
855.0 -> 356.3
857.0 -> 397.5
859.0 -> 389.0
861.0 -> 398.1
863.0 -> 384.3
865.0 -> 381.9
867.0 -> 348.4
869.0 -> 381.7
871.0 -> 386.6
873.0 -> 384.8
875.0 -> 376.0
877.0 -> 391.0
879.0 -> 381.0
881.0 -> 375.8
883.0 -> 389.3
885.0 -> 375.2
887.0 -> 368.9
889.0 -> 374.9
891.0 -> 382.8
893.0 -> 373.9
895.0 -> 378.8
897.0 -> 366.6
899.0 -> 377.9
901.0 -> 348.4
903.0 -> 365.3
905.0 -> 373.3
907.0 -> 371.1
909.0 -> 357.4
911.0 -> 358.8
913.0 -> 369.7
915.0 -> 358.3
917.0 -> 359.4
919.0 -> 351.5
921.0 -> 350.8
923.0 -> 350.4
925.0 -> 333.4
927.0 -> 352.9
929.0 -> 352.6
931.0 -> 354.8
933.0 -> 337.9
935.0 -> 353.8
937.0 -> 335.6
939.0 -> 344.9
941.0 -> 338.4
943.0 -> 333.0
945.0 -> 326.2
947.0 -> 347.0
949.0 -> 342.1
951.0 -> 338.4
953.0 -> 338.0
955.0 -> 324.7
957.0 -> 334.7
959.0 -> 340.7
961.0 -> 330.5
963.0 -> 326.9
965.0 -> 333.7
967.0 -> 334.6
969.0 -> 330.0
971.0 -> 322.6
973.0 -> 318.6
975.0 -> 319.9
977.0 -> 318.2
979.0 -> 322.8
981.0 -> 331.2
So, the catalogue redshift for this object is 0.000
